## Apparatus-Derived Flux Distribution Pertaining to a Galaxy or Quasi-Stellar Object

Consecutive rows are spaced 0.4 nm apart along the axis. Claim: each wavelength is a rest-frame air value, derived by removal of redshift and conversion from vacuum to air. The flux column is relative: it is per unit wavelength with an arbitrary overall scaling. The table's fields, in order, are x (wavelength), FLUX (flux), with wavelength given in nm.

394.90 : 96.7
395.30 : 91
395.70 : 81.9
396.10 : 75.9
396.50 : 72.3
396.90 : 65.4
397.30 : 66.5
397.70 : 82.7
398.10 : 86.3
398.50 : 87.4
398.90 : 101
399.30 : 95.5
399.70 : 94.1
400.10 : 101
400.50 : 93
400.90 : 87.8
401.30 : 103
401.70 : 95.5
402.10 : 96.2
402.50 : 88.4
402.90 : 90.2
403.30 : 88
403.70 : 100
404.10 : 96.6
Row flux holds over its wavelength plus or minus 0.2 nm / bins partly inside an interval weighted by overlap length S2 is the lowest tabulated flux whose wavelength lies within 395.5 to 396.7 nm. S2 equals 72.3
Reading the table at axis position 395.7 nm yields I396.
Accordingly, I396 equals 81.9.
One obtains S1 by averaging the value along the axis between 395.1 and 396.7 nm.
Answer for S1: 80.3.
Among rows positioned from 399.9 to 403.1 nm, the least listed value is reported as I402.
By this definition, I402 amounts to 87.8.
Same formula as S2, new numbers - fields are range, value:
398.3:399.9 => 87.4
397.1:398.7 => 66.5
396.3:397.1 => 65.4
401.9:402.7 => 88.4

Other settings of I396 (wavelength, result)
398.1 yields 86.3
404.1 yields 96.6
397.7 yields 82.7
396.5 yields 72.3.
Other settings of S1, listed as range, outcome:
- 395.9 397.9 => 72.6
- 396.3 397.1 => 68.8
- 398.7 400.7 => 96.9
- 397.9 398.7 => 86.9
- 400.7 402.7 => 94.2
